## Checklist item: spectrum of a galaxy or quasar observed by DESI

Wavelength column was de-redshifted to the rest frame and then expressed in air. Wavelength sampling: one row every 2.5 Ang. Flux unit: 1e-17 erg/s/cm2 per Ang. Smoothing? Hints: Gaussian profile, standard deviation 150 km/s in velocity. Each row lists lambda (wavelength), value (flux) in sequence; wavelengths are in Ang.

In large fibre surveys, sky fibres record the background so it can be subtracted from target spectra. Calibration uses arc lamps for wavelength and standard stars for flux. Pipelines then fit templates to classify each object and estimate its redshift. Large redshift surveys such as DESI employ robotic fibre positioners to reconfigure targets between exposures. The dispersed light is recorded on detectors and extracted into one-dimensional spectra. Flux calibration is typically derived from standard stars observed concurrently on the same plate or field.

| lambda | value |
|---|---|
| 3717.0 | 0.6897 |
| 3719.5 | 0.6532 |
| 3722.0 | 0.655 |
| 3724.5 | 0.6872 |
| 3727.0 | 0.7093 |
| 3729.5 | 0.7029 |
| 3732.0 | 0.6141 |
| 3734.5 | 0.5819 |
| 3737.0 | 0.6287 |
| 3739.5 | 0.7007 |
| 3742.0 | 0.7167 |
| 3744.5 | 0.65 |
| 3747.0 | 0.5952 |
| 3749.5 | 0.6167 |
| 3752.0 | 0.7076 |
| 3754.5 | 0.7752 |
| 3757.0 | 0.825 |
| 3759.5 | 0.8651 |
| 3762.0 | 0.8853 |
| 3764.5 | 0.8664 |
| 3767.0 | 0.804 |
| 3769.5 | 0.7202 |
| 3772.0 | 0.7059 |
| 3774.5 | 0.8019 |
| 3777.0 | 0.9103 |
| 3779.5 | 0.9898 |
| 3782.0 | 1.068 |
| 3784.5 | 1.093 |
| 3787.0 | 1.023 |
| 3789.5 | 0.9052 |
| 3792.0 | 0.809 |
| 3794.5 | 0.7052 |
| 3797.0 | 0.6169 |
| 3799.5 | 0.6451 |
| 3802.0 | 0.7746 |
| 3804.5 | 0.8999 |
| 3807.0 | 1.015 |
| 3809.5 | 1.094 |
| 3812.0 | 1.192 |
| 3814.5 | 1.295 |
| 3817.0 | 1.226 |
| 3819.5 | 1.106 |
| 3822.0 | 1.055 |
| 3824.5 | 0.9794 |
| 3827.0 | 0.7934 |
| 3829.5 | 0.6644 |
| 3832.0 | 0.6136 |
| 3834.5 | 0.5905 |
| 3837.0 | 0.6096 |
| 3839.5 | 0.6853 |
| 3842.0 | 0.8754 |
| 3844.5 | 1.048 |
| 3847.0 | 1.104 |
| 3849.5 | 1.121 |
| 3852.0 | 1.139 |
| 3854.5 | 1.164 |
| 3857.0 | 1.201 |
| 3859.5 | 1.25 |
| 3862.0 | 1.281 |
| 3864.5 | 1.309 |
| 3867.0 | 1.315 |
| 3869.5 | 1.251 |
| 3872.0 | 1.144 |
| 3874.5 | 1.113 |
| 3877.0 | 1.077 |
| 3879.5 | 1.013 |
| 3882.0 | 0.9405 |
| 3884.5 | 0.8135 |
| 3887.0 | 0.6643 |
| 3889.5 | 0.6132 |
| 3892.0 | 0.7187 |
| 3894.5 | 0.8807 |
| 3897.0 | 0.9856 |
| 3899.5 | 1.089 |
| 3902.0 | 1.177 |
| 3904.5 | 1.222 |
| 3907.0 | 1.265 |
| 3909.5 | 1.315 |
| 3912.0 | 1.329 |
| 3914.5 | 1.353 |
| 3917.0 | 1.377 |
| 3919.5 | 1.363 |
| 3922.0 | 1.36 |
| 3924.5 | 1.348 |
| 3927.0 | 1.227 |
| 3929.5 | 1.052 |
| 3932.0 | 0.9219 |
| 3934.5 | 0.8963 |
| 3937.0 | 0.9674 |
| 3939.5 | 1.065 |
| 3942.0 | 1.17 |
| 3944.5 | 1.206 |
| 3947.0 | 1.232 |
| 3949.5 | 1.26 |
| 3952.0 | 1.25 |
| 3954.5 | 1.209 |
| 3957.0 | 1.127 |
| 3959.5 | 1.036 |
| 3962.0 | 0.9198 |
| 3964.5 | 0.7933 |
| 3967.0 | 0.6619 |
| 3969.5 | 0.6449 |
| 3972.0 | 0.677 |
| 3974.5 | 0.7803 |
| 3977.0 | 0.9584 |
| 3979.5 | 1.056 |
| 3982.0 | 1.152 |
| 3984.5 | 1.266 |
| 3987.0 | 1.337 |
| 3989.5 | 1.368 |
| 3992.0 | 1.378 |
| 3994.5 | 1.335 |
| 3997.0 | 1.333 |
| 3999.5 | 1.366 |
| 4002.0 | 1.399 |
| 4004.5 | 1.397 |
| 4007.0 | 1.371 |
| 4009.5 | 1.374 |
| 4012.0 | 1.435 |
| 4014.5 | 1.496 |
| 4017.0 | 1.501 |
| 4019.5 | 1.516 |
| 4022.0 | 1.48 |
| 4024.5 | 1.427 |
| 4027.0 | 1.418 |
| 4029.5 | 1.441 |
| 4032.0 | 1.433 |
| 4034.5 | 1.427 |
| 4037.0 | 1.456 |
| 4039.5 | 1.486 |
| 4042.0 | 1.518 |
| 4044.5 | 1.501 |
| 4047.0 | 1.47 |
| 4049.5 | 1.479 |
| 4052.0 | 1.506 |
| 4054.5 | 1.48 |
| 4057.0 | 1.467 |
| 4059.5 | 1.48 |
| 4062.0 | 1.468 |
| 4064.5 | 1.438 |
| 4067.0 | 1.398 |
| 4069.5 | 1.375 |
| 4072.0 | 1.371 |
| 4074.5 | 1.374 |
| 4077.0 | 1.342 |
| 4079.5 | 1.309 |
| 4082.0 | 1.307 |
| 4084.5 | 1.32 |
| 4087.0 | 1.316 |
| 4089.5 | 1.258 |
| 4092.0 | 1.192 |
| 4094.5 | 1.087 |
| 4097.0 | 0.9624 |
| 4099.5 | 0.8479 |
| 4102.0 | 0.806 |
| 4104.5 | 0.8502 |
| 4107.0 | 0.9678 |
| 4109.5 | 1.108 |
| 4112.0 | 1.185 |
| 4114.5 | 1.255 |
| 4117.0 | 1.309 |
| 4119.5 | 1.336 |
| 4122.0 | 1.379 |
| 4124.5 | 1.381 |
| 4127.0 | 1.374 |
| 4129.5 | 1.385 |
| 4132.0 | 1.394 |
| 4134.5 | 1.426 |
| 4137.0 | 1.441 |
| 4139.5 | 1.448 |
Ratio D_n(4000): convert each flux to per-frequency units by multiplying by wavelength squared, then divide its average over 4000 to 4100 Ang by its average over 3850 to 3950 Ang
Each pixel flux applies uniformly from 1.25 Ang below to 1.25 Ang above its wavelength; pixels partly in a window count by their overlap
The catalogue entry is 1.3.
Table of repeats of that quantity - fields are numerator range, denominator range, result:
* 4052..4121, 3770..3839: 1.62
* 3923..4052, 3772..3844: 1.53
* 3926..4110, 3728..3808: 1.79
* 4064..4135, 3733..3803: 1.87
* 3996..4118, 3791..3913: 1.49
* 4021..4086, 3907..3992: 1.35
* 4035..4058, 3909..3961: 1.32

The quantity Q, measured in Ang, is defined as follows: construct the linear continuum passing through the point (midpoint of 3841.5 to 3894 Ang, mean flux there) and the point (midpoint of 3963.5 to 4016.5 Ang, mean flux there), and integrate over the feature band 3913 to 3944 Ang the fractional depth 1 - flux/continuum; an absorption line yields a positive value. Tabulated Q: -1.7 Ang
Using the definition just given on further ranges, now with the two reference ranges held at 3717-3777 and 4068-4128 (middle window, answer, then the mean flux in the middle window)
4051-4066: -4.1 Ang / 1.47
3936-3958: -3.7 Ang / 1.17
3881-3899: 2.1 Ang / 0.812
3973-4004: -5.0 Ang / 1.23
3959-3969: 1.9 Ang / 0.823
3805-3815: -3.9 Ang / 1.12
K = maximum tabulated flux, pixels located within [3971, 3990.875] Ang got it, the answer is 1.368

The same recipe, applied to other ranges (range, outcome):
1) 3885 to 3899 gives 0.9856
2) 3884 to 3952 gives 1.377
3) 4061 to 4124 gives 1.468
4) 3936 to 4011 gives 1.399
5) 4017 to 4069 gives 1.518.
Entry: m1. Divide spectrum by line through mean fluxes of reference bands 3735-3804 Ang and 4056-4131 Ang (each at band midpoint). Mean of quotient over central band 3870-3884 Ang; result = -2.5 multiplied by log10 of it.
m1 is -0.12 mag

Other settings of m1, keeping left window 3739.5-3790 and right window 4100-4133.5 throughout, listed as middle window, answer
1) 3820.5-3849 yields 0.085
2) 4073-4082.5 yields -0.152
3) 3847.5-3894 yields -0.137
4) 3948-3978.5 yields 0.097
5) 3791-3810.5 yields 0.059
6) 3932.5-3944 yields -0.021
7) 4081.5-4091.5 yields -0.107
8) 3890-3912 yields -0.115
